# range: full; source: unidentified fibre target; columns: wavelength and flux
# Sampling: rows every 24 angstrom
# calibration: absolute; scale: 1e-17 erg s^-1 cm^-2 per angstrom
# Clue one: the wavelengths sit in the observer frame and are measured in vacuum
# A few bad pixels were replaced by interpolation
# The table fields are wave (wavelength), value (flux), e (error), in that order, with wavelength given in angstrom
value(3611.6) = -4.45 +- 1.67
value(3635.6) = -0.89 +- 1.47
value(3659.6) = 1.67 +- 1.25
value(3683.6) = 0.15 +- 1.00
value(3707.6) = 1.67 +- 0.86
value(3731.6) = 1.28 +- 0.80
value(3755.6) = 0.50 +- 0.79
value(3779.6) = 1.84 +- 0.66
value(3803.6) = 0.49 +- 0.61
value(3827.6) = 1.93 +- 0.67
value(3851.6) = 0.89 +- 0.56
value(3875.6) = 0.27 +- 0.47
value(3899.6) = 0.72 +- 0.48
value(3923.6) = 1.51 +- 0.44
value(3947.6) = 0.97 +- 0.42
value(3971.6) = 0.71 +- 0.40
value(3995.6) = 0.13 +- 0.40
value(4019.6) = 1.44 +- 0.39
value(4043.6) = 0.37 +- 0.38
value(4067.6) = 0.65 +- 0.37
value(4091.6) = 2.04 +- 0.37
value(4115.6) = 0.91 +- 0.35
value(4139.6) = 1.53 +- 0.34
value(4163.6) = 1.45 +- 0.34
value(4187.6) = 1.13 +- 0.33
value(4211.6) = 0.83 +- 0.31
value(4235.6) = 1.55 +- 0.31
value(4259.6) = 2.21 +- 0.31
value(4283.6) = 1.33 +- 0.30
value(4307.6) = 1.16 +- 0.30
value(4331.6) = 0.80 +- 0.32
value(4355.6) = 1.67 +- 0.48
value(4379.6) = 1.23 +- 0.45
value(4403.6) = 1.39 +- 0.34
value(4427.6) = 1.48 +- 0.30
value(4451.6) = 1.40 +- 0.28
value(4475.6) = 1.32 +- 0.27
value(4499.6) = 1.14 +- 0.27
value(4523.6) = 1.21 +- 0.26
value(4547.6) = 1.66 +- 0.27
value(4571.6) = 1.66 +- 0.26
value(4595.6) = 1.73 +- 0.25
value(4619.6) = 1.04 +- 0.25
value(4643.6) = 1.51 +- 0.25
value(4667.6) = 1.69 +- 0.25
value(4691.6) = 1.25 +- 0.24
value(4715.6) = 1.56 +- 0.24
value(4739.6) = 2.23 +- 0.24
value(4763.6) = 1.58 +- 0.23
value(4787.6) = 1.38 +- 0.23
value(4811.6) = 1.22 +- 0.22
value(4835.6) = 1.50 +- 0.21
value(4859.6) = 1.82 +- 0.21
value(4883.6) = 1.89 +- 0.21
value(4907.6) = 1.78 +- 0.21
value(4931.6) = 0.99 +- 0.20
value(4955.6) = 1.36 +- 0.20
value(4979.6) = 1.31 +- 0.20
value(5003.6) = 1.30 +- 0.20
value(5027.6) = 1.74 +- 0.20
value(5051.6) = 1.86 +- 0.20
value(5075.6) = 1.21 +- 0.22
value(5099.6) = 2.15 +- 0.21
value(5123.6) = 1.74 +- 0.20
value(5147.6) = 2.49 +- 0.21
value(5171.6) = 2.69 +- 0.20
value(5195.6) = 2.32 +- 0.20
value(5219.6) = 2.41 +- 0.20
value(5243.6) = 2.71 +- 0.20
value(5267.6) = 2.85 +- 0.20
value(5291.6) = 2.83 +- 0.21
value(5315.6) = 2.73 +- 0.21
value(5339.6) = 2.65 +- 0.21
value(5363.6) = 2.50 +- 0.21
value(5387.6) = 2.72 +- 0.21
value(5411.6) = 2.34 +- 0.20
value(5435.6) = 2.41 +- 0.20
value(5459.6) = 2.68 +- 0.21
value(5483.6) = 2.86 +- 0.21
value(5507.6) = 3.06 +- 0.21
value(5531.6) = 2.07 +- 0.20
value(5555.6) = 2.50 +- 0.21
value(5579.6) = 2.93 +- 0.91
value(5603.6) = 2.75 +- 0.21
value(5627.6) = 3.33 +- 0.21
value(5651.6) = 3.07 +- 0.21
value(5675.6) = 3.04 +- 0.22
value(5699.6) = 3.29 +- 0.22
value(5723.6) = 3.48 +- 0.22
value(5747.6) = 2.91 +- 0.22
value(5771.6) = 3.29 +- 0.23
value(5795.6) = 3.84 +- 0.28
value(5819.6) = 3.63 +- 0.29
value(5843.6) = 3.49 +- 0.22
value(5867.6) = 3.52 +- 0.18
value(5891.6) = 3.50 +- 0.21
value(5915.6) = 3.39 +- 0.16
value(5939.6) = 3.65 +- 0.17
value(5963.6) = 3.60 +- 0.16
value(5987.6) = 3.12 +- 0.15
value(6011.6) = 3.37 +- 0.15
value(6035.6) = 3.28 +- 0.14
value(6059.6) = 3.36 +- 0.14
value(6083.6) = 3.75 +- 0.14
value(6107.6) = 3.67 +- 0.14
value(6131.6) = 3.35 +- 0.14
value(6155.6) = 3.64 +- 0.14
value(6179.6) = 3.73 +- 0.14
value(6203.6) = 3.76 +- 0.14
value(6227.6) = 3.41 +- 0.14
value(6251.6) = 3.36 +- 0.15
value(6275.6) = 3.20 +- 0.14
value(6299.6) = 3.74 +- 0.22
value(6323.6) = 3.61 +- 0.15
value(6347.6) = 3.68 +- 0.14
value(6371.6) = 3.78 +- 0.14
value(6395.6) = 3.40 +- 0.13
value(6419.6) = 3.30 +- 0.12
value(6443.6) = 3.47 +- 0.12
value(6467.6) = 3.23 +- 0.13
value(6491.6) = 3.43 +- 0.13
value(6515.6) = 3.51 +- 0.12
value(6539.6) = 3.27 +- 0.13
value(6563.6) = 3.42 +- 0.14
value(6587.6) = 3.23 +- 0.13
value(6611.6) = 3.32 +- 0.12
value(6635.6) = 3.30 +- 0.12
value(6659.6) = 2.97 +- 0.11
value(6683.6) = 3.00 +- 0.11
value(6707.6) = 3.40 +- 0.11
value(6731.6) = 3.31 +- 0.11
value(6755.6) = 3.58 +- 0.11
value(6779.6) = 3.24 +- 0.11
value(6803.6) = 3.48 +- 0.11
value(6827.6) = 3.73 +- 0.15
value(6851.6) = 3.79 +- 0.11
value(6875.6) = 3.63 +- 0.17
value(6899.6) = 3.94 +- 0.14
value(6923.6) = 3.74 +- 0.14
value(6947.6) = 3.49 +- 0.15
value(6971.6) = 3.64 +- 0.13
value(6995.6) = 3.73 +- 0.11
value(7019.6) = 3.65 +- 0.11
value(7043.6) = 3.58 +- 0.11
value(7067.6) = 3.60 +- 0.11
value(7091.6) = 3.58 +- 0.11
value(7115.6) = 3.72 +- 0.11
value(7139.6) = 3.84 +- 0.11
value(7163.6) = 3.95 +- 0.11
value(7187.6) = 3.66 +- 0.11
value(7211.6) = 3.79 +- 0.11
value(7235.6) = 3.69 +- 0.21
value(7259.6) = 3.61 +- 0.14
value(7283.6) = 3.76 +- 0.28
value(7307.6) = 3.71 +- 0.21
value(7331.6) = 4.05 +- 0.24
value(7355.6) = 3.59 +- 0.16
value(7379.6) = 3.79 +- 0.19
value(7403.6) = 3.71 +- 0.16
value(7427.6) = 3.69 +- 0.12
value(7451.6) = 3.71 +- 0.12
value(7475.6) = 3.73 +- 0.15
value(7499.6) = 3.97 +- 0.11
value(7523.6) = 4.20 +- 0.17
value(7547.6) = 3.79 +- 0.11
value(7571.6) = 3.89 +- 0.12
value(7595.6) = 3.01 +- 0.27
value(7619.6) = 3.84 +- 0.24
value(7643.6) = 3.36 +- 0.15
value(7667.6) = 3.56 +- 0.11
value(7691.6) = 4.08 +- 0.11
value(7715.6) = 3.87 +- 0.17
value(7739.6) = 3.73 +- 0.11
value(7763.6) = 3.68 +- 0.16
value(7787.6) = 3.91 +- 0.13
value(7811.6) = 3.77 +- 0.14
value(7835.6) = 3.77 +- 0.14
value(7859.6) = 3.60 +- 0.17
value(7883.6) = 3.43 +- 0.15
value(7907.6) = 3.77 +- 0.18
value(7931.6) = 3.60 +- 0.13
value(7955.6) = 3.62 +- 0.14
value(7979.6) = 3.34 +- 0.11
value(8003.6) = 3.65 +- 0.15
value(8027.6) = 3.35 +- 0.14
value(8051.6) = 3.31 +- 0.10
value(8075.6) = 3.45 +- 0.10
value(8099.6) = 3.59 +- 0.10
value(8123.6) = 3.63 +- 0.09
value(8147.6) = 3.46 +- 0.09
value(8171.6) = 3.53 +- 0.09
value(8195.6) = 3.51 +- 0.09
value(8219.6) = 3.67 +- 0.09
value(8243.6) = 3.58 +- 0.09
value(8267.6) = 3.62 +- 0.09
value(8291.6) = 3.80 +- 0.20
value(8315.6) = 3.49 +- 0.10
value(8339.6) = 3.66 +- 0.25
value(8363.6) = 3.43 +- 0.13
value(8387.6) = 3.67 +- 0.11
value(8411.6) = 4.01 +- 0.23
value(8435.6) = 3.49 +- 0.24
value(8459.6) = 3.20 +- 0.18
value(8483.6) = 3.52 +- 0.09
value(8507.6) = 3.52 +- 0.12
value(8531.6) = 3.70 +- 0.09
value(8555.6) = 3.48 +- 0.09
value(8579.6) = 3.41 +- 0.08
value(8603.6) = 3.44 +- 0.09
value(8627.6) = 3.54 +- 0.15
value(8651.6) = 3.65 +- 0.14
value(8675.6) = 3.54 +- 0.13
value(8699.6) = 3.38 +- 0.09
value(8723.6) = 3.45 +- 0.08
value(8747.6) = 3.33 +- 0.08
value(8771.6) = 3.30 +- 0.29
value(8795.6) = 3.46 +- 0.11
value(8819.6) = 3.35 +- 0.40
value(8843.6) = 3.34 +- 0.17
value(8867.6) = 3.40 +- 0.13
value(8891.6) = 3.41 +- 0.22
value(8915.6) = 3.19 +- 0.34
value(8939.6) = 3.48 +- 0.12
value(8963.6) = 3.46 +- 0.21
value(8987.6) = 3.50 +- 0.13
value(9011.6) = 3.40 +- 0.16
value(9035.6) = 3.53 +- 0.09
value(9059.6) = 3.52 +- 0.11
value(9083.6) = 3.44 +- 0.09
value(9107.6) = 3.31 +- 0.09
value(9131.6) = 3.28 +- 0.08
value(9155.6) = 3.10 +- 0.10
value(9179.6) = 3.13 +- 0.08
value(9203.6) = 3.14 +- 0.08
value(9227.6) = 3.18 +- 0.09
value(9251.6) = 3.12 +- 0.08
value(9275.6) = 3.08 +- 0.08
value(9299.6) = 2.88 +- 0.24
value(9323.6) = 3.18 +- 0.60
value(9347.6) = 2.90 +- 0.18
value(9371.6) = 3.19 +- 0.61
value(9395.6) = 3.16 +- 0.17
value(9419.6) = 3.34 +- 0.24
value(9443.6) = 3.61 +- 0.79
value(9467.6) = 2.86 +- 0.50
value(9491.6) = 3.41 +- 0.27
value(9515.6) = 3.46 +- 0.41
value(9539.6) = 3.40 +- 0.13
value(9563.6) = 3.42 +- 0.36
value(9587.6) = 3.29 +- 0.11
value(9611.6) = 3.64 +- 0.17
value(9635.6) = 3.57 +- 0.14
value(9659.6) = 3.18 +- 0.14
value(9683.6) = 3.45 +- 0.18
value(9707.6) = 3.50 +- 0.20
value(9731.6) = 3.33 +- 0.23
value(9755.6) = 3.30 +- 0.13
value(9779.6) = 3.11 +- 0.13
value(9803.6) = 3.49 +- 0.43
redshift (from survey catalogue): 0.288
